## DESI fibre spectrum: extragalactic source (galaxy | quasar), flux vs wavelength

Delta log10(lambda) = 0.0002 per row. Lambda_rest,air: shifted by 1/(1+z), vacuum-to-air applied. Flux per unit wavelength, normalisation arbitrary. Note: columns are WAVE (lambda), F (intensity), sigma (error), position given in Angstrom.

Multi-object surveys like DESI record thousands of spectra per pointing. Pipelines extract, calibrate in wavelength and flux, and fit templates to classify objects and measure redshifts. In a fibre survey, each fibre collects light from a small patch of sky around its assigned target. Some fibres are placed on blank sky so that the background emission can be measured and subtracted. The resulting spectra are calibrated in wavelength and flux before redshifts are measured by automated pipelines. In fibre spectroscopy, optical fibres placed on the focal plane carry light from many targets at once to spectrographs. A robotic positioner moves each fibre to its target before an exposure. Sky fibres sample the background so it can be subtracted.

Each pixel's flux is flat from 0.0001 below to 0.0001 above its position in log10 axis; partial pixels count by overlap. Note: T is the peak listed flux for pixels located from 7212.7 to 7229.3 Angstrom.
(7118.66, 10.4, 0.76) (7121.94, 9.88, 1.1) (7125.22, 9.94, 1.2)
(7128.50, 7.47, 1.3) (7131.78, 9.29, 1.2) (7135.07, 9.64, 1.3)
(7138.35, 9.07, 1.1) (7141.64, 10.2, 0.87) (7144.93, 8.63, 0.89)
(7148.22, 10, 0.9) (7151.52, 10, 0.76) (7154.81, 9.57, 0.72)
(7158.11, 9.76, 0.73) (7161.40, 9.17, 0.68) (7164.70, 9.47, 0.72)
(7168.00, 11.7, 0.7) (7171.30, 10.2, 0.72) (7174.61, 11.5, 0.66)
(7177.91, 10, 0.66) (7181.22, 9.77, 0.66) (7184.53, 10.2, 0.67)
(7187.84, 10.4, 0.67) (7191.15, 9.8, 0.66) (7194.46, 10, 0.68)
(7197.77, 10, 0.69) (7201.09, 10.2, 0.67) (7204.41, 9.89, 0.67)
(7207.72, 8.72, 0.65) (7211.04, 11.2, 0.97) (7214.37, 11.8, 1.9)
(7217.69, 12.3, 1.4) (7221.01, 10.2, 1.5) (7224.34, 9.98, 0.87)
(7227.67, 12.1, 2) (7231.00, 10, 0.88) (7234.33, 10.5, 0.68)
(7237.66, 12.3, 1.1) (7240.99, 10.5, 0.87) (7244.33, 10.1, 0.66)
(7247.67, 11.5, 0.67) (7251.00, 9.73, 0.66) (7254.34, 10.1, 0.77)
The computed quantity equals 12.3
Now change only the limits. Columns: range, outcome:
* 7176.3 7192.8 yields 10.4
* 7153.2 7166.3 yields 9.76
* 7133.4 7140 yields 9.64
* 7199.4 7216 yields 11.8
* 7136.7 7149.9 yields 10.2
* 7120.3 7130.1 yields 9.94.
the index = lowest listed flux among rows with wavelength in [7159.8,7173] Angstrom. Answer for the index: 9.17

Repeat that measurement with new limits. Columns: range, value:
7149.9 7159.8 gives 9.57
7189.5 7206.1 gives 9.8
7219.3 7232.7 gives 9.98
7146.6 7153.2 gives 10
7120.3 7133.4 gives 7.47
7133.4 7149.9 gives 8.63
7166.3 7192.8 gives 9.77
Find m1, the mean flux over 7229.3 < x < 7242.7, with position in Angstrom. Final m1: 10.8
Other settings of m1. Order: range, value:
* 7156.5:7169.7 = 10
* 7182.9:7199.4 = 10.1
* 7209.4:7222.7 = 11.4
